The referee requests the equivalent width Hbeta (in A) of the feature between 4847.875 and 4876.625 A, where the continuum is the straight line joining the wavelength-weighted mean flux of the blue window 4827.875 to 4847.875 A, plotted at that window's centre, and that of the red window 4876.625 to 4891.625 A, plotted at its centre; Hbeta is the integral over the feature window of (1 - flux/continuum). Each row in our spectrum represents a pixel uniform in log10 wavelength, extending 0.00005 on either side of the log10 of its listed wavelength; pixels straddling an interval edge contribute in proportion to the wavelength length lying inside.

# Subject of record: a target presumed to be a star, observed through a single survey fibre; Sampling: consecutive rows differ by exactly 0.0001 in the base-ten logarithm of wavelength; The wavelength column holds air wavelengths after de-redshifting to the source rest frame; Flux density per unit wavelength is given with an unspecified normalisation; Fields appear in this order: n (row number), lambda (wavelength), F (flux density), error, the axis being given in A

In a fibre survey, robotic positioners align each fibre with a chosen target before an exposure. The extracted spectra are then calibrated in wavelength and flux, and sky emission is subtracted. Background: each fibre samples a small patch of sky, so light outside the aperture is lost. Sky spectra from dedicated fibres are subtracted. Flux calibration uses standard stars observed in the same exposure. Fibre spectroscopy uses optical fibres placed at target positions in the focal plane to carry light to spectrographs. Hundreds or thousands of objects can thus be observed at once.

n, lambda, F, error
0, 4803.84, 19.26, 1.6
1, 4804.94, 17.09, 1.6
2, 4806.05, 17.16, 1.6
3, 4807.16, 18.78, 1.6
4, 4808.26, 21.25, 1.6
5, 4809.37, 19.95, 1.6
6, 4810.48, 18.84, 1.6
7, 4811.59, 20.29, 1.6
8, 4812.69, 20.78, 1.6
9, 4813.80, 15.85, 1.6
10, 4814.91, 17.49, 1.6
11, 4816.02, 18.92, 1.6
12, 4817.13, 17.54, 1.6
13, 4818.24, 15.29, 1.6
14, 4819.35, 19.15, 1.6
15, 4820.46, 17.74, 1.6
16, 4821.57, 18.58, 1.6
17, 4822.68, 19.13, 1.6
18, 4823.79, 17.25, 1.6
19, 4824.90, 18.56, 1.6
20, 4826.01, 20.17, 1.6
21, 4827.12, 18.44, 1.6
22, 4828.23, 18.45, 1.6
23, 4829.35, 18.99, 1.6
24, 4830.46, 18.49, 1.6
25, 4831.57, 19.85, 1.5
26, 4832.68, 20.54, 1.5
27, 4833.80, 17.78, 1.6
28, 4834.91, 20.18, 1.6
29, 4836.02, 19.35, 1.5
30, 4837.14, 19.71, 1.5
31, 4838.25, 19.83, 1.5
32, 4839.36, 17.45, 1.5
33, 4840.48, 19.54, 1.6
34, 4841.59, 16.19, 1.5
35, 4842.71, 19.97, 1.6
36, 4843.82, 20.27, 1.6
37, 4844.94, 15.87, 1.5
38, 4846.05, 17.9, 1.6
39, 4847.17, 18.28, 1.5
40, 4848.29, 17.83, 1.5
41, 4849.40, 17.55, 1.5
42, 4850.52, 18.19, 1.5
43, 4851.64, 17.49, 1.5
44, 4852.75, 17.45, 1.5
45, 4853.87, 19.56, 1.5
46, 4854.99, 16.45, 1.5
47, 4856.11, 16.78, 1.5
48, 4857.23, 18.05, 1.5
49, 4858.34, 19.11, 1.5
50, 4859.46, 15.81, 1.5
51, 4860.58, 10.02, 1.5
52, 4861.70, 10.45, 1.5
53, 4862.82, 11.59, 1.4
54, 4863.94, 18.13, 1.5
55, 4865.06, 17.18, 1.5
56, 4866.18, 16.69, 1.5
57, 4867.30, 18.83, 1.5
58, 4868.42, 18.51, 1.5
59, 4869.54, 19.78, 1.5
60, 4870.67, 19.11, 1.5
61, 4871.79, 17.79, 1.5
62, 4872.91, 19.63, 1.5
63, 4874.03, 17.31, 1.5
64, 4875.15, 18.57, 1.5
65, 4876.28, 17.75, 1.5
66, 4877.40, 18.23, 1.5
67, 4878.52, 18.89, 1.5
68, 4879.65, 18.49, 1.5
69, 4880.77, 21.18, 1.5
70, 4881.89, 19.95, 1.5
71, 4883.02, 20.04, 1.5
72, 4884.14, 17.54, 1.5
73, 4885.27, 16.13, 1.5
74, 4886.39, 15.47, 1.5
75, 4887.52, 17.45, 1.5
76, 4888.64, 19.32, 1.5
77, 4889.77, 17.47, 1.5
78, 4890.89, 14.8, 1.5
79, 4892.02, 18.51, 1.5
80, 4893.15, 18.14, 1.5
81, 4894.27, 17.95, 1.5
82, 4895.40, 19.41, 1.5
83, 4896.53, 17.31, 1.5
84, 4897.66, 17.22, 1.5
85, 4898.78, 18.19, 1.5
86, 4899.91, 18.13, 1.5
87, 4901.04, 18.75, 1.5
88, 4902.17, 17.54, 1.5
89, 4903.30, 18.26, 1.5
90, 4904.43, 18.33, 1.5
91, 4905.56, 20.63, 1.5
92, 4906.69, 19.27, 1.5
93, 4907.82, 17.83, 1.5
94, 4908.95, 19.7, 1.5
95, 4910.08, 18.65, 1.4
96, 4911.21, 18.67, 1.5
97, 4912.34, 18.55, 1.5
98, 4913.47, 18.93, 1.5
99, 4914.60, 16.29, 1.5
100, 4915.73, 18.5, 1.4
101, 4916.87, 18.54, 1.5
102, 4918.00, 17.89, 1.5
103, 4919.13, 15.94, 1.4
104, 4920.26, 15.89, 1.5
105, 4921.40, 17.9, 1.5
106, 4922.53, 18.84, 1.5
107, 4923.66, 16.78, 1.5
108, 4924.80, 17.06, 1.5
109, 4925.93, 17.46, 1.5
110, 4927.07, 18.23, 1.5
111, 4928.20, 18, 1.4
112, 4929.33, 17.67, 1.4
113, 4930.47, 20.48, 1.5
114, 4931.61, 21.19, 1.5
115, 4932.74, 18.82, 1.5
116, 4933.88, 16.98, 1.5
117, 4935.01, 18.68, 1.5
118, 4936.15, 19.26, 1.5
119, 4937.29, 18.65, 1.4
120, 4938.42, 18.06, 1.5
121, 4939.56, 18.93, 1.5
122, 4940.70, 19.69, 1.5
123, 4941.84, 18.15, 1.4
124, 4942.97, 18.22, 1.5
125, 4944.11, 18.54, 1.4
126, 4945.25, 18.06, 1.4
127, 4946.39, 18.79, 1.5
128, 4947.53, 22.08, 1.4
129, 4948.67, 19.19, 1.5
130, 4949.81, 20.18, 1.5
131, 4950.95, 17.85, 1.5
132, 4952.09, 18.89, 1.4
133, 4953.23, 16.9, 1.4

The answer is 2.0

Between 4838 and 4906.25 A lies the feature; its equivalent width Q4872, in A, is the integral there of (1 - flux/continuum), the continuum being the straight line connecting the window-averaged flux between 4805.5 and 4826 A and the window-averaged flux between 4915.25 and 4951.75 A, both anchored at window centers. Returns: 2.7 A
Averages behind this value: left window 18.5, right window 18.5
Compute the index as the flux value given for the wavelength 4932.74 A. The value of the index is 18.82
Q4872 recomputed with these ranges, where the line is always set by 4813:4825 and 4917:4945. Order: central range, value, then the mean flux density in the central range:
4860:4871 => 1.2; 16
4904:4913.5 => -0.4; 19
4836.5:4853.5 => -0.3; 18.3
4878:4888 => -0.2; 18.3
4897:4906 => -0.1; 18.3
